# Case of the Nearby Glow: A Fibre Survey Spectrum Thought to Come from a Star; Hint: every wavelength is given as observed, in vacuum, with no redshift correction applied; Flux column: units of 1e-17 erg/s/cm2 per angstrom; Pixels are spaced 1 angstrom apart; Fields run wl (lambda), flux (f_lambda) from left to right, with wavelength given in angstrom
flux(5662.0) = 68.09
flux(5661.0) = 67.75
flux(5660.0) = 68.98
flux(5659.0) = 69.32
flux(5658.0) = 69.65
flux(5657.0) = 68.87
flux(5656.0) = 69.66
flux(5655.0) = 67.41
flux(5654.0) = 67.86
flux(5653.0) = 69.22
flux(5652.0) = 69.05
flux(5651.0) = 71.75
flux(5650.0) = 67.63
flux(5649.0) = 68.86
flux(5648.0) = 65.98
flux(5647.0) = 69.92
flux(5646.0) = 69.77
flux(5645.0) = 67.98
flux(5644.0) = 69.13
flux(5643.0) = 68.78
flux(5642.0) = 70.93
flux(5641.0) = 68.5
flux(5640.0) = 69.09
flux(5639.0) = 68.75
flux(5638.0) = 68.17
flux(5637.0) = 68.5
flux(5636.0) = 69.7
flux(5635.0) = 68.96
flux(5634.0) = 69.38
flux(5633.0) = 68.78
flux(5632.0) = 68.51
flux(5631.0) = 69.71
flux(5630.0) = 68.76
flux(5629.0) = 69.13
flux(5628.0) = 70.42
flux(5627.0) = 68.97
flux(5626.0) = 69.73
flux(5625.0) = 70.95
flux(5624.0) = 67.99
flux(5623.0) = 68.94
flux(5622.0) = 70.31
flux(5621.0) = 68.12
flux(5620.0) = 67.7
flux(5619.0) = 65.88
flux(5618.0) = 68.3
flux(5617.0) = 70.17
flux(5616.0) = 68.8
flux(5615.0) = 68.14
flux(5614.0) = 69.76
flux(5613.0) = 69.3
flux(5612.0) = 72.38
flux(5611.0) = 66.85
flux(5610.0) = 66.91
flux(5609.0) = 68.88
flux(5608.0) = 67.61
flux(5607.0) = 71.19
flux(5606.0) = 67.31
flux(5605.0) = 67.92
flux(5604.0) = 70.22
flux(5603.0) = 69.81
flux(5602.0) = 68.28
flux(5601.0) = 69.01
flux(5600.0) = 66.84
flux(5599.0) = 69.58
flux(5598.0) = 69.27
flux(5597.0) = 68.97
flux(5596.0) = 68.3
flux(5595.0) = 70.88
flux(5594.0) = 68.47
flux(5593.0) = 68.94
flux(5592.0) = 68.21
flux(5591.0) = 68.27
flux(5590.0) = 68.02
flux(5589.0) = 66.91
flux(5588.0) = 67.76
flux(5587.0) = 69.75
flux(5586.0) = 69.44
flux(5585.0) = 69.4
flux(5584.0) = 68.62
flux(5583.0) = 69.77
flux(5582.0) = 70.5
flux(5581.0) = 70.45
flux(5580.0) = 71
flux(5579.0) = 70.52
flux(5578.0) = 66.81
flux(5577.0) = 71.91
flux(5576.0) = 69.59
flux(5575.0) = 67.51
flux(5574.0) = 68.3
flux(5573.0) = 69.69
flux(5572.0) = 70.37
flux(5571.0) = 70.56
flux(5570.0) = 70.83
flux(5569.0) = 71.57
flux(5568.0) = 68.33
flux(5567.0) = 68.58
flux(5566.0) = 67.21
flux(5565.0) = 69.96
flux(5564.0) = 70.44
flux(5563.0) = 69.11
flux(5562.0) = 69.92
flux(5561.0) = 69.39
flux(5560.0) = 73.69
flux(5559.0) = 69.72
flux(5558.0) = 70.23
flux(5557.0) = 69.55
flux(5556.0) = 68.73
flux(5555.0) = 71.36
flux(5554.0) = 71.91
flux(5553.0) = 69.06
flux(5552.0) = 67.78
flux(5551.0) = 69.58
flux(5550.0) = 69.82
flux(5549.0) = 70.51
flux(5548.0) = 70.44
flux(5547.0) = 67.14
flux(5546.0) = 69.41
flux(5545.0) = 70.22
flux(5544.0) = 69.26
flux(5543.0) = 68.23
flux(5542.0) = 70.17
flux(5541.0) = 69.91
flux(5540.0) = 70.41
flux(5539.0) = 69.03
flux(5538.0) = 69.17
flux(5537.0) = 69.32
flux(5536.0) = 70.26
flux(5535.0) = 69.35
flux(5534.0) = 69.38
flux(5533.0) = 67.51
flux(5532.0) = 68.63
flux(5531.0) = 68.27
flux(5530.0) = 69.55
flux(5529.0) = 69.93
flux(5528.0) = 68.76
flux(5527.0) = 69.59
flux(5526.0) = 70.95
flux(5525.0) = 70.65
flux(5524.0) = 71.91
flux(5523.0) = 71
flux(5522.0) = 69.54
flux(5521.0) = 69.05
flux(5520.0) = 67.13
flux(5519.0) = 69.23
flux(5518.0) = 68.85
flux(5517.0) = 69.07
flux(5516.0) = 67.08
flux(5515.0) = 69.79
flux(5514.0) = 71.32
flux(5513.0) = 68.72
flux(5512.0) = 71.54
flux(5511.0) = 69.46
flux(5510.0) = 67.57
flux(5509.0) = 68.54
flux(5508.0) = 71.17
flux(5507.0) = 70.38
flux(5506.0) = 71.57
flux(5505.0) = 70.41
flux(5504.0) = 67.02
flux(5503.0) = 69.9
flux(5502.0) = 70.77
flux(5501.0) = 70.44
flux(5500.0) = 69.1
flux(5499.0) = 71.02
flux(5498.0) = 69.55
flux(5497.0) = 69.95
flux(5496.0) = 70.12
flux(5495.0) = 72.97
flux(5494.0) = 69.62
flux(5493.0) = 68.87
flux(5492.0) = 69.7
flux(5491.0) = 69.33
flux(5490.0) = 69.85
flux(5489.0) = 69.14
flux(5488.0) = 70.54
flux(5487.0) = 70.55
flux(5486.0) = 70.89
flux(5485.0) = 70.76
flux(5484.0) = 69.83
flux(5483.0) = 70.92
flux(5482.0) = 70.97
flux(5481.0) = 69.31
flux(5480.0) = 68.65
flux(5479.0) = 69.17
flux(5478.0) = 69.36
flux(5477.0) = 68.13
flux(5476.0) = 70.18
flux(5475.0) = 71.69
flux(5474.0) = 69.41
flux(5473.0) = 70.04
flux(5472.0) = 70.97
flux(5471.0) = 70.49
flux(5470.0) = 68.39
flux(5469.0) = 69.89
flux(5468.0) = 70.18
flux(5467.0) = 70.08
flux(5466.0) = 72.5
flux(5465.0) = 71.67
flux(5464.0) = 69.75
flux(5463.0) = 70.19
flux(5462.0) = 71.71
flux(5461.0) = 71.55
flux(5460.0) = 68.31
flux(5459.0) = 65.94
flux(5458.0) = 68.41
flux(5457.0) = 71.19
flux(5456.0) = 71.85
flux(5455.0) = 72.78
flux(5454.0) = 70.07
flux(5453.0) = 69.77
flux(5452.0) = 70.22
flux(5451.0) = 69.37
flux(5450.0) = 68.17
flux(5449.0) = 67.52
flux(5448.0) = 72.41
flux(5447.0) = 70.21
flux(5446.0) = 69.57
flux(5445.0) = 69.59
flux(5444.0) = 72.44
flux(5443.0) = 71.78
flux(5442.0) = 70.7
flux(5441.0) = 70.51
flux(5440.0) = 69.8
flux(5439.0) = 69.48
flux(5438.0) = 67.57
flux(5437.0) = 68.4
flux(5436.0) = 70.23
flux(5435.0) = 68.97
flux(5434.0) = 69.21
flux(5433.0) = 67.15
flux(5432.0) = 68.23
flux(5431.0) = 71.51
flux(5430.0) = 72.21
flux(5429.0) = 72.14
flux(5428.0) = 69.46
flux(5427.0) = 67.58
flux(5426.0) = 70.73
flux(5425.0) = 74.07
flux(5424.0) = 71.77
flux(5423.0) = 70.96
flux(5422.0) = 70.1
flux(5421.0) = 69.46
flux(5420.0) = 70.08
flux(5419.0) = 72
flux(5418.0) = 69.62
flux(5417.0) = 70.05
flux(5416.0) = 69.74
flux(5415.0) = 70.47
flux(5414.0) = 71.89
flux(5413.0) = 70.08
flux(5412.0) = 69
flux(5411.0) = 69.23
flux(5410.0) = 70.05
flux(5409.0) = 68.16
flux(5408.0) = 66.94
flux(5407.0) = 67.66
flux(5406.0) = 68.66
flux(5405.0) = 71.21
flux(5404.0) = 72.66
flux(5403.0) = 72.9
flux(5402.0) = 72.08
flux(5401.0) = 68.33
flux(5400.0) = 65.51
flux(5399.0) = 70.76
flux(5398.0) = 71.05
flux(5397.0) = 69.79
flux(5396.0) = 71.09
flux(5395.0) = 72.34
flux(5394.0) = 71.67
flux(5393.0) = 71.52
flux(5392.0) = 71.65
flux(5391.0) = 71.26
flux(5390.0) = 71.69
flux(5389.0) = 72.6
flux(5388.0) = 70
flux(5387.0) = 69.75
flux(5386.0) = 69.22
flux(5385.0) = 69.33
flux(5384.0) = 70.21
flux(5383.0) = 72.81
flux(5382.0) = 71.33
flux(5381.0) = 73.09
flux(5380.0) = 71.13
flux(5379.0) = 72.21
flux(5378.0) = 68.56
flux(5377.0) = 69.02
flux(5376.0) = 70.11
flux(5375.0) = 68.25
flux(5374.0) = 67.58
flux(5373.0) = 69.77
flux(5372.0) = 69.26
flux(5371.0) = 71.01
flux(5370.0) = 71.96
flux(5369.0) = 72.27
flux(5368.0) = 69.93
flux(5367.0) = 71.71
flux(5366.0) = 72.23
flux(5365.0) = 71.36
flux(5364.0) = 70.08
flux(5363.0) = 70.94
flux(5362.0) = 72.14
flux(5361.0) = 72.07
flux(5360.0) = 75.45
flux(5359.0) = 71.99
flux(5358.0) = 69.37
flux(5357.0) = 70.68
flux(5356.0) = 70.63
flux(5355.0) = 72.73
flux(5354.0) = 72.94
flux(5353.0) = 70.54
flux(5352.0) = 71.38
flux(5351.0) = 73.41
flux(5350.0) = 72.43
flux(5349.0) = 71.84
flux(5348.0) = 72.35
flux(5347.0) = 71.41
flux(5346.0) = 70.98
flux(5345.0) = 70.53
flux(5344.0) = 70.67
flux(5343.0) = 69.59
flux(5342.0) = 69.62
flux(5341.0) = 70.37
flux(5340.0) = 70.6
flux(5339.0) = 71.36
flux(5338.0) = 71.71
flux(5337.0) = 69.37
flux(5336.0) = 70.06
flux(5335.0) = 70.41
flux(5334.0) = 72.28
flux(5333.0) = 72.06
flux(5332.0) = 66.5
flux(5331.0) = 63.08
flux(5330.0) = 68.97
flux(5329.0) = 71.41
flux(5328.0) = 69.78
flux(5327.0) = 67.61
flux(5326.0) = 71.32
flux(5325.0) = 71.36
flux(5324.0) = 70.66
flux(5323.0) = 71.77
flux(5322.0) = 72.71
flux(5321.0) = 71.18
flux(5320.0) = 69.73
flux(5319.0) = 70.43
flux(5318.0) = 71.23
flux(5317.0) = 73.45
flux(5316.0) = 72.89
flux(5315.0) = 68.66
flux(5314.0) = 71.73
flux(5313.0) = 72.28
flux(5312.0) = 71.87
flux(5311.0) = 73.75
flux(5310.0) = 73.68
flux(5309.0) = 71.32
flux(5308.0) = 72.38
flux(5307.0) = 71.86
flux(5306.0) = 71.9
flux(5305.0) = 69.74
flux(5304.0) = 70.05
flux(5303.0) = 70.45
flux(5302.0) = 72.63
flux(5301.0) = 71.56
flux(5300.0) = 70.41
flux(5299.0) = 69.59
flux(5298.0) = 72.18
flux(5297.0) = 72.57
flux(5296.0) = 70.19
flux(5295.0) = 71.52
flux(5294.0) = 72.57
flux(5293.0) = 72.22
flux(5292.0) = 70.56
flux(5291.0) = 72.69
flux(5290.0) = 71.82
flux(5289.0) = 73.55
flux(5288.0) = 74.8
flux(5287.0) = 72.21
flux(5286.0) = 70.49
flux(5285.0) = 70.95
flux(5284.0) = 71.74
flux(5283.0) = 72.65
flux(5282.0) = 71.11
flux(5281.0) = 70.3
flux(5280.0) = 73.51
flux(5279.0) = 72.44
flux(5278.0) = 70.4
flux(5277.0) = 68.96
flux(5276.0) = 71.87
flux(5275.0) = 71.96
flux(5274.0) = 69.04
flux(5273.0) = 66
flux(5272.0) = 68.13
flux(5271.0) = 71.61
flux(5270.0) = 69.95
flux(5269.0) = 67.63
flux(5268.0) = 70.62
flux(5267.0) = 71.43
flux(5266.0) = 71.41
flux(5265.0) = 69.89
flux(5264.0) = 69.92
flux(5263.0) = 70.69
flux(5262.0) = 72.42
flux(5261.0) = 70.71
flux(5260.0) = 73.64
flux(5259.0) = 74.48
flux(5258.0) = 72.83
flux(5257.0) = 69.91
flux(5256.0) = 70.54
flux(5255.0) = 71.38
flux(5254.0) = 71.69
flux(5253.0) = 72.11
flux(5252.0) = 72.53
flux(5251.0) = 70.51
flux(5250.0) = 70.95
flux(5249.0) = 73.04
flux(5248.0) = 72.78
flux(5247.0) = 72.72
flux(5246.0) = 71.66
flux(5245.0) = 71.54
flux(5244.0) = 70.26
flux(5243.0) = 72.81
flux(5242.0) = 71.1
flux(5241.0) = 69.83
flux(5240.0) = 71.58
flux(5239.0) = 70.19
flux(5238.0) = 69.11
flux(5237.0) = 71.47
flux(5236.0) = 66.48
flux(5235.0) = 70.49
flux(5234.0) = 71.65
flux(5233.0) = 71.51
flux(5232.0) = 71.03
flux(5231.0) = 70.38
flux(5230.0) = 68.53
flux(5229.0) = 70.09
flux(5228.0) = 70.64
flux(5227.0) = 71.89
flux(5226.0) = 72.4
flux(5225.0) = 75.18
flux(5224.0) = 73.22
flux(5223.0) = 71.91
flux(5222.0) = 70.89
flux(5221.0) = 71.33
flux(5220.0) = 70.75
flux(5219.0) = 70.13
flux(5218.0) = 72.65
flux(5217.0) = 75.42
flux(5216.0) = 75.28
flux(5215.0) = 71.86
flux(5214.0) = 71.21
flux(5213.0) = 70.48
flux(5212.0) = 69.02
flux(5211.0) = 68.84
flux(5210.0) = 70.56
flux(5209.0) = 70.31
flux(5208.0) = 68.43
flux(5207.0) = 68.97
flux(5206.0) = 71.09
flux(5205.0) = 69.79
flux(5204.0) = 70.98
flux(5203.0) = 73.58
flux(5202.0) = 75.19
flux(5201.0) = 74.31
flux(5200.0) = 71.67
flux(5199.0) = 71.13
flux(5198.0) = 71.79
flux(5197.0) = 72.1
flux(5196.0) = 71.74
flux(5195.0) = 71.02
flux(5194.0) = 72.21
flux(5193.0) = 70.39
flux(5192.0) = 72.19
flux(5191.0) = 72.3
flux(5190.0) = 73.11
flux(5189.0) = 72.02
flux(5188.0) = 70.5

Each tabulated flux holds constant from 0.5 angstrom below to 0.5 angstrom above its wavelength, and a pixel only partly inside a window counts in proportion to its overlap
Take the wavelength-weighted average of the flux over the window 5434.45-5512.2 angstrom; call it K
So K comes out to 70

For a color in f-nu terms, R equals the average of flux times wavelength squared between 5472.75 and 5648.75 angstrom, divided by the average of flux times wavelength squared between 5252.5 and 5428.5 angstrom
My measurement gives 1.06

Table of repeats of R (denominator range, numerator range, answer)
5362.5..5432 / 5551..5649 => 1.06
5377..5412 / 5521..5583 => 1.05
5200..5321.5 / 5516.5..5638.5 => 1.09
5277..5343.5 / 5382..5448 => 1.03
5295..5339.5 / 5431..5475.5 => 1.04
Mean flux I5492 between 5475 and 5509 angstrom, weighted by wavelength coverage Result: 70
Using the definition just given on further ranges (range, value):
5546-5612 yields 69.3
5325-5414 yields 70.6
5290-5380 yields 71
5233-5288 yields 71.1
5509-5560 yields 69.5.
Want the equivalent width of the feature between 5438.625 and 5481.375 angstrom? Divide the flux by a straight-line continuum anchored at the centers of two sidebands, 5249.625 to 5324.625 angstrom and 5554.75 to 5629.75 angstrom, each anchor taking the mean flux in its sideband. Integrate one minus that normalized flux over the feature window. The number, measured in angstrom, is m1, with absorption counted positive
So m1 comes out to 0.0 angstrom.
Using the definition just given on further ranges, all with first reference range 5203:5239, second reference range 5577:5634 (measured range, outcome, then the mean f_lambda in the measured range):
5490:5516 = -0.1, 69.9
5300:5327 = -0.4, 71.5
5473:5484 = 0.0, 69.8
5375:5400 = -0.2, 70.8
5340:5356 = -0.2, 71.3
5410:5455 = -0.1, 70.1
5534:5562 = -0.2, 69.8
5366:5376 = 0.0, 70.3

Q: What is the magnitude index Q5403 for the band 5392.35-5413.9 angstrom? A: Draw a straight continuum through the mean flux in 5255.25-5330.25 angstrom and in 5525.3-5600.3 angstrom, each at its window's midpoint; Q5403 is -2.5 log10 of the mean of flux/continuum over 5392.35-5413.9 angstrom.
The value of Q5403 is 0.01 mag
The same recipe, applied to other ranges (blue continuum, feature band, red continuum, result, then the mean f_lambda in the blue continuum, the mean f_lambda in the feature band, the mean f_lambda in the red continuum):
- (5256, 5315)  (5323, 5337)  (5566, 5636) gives 0.02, 71.3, 69.7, 69.1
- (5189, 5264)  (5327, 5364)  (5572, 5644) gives 0.00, 71.5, 70.8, 69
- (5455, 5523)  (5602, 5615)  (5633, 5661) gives 0.00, 69.9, 68.9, 68.9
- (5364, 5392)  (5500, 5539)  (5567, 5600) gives 0.00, 70.7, 69.5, 69.3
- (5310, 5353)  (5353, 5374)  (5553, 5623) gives -0.01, 70.9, 71.3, 69.2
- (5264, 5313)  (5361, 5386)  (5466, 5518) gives 0.00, 71.3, 70.7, 69.9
